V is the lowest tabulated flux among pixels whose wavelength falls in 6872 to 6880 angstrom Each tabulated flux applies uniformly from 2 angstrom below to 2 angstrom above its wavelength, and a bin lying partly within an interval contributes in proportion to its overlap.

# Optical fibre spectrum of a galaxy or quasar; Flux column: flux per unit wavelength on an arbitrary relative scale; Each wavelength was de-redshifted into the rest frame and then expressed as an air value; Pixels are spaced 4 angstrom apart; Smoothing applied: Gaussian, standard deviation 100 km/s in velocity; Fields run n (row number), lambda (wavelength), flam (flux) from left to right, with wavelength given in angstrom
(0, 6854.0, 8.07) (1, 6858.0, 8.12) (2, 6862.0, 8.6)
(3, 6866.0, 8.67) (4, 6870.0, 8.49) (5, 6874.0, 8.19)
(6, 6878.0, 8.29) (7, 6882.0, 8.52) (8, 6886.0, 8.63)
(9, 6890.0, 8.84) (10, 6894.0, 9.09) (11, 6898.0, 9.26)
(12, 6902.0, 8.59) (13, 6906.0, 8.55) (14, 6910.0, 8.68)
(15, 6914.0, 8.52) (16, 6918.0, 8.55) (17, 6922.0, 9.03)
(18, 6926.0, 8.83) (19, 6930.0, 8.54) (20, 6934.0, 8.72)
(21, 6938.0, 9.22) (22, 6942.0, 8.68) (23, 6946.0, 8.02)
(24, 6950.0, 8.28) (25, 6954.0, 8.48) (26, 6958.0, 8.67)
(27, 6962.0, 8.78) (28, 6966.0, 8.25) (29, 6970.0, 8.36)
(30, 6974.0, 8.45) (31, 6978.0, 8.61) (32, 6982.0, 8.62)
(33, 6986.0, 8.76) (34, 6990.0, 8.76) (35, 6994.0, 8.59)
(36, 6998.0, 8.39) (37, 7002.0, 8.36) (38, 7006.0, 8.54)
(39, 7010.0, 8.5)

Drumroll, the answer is 8.19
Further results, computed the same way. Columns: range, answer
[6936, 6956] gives 8.02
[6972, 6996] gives 8.45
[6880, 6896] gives 8.52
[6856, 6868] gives 8.12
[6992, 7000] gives 8.39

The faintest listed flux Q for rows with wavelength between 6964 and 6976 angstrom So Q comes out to 8.25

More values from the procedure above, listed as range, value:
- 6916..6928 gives 8.55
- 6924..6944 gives 8.54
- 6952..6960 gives 8.48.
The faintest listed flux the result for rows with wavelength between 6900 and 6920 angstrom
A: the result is 8.52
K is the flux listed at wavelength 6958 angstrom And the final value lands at 8.67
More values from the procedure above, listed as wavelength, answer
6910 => 8.68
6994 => 8.59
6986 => 8.76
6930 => 8.54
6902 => 8.59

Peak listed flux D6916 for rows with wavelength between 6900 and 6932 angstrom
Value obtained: 9.03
